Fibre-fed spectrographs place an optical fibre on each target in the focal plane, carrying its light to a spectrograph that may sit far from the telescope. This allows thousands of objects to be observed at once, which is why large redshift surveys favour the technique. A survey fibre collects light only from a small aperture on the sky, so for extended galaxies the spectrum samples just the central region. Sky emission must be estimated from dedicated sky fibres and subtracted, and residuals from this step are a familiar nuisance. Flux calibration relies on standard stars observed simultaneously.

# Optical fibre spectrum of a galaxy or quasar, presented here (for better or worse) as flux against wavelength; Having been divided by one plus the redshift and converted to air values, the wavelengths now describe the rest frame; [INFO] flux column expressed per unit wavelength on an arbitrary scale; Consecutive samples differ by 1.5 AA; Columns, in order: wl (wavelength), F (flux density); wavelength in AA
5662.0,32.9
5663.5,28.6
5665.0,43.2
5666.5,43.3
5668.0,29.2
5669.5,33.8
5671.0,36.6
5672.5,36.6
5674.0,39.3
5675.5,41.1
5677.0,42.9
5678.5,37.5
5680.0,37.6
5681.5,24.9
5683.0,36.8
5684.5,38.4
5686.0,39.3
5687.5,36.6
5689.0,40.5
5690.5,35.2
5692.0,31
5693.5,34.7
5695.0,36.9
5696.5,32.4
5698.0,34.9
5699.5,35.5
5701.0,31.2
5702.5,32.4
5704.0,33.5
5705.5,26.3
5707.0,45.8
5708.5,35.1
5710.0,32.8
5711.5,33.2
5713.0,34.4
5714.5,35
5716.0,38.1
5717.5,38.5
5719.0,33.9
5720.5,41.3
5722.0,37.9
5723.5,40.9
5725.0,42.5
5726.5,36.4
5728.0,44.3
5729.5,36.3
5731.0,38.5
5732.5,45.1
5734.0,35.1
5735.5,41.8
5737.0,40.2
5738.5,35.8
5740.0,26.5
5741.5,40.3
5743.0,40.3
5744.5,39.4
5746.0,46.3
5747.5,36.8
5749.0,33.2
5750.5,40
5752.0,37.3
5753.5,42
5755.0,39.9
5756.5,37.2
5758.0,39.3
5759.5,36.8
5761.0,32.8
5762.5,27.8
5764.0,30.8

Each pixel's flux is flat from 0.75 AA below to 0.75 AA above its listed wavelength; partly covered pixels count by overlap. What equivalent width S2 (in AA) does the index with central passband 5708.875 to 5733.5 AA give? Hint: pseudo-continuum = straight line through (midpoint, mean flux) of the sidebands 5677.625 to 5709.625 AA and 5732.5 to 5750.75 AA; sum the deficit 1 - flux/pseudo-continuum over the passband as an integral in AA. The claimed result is -0.7 AA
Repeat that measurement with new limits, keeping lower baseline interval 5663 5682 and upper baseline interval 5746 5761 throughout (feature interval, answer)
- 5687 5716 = 2.0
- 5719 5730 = -0.6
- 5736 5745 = 0.2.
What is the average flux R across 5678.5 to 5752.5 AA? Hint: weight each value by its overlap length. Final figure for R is 36.8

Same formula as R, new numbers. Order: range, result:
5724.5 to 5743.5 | 38.6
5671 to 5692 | 37.2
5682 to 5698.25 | 35.9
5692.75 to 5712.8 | 34.2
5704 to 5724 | 36.2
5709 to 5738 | 38.2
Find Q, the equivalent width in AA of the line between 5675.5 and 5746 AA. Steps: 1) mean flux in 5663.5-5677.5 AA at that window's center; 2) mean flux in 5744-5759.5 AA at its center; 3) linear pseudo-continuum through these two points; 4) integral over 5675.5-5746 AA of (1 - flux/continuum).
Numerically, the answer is 2.9 AA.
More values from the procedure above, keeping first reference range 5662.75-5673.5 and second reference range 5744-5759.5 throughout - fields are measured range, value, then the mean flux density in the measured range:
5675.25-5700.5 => 0.40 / 36.1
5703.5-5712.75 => 0.73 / 34.5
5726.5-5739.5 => -0.29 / 39.2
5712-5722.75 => 0.24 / 36.9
